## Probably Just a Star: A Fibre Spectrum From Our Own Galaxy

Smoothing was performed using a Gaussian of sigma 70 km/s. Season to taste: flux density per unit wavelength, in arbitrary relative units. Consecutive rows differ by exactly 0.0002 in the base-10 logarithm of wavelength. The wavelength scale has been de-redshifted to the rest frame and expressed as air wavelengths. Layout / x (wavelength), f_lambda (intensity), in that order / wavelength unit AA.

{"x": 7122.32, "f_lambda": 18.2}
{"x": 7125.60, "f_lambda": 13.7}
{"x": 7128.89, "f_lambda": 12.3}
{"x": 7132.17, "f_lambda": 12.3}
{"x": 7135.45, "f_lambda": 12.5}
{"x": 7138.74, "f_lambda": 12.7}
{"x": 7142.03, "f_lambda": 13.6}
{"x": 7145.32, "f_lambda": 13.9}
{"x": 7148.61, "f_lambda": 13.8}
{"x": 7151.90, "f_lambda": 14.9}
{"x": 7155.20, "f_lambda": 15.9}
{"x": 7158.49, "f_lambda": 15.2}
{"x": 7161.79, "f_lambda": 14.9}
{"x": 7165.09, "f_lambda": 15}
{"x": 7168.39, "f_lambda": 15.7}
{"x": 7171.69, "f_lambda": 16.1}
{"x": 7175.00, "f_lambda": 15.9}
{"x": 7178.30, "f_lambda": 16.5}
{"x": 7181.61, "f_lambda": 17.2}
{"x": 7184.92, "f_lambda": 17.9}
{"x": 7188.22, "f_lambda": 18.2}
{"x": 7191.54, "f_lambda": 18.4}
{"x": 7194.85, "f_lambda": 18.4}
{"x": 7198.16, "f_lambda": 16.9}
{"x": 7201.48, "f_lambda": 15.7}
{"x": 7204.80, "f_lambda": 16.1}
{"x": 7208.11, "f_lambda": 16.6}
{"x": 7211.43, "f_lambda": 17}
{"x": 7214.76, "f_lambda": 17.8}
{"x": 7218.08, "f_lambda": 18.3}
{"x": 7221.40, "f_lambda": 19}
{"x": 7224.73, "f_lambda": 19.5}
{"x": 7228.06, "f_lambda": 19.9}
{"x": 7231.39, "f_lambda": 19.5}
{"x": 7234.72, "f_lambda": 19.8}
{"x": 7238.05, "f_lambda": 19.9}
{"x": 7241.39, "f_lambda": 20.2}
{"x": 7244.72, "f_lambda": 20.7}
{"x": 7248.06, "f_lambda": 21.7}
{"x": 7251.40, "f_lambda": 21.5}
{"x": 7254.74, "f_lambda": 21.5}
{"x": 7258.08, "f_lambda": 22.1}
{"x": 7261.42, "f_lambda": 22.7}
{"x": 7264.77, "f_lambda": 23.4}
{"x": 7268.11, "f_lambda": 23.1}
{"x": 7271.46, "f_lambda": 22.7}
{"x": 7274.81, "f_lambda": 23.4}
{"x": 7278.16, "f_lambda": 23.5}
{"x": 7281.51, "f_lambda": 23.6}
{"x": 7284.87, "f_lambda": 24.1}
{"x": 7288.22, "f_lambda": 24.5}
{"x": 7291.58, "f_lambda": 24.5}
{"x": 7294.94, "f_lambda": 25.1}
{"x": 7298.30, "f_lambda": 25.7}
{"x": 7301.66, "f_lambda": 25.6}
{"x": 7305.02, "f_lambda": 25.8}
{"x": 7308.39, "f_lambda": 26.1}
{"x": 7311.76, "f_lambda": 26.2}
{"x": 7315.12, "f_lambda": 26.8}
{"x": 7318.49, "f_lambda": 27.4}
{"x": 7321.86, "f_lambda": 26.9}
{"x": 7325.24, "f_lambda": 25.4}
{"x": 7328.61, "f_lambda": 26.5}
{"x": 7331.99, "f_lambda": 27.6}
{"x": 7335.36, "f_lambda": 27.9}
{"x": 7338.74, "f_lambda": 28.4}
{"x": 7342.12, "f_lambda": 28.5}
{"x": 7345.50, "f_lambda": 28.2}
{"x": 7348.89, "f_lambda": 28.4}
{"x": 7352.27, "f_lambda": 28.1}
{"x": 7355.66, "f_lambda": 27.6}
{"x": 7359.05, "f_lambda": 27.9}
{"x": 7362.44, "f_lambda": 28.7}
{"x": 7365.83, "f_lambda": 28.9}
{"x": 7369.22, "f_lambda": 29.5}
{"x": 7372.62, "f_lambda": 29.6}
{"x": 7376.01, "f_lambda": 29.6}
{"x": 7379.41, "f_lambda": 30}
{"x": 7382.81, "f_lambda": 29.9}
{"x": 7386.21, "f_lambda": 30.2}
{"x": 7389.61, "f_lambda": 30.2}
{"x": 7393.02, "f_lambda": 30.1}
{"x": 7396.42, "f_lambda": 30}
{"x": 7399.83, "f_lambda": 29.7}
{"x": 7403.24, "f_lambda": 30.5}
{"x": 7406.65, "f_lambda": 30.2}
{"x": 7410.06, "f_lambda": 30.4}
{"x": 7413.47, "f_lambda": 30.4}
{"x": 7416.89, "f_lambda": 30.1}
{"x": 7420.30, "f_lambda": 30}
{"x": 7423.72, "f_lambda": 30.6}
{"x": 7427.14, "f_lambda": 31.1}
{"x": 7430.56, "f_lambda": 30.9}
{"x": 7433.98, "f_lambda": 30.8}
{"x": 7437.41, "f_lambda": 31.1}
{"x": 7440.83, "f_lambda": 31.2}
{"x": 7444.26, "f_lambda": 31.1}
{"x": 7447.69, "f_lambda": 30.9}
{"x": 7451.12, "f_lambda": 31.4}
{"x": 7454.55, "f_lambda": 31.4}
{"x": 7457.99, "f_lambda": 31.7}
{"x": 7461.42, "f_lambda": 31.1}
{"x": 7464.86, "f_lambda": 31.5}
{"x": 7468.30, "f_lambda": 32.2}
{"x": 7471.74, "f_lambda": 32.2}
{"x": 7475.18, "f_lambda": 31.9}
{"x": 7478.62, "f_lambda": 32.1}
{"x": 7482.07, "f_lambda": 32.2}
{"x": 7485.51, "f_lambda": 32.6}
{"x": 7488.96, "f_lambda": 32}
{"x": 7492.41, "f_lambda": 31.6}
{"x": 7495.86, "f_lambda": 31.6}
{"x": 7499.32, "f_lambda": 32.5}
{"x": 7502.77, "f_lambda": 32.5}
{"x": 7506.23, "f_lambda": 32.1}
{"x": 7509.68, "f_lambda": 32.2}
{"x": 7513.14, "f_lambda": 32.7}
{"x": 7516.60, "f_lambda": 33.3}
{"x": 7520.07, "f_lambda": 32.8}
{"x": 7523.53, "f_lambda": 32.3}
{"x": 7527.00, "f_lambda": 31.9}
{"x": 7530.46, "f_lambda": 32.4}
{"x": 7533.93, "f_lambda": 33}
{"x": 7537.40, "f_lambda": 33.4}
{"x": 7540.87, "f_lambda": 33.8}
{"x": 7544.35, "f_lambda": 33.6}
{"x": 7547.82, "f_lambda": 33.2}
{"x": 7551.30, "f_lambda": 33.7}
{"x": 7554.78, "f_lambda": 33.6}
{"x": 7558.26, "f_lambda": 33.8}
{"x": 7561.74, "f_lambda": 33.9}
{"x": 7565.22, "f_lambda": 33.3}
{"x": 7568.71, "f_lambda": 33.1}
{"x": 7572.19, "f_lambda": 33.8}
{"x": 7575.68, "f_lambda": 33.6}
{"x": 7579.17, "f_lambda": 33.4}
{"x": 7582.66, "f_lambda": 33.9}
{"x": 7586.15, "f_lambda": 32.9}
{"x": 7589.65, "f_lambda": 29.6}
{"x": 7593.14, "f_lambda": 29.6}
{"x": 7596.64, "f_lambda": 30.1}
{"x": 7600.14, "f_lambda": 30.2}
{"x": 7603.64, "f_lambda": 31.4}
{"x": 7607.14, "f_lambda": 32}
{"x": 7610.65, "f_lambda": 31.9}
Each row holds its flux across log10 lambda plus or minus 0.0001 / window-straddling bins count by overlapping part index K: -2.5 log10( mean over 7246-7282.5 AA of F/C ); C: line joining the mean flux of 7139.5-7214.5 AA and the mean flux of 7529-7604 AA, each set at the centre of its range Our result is -0.14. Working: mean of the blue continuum 16.1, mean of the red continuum 32.7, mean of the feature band 22.6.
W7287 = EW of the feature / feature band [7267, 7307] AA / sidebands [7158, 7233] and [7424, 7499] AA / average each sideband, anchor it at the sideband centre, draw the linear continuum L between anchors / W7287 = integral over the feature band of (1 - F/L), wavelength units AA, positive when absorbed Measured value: -3.9 AA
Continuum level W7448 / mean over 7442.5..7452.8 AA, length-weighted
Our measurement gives 31.1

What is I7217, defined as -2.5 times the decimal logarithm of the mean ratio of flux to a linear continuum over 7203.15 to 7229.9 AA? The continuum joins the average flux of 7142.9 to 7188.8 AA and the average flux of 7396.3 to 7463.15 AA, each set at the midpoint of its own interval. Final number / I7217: 0.03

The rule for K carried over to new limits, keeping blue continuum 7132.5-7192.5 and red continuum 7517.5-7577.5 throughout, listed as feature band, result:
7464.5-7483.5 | -0.08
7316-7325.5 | -0.18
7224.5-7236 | -0.07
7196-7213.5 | 0.05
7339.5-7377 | -0.17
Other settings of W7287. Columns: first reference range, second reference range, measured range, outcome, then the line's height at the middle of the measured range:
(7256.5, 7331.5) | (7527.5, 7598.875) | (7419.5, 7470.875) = -3.2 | 29.3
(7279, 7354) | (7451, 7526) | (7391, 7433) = -1.1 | 29.6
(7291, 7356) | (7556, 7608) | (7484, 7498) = -0.7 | 30.4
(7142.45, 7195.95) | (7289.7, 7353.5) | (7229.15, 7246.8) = 0.7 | 20.9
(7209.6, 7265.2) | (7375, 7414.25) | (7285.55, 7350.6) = -3.3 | 25.3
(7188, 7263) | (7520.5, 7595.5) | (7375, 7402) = -4.2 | 25.9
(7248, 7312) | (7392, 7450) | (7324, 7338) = -0.4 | 26.3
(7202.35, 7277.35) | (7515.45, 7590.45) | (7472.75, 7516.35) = -2.1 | 30.7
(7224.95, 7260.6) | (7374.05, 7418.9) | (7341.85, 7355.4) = -0.5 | 27.2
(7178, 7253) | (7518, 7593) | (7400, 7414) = -1.9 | 26.7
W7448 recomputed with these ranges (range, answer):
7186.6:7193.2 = 18.3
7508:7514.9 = 32.5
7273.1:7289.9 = 23.8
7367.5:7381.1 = 29.7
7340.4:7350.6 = 28.4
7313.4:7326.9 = 26.6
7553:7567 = 33.6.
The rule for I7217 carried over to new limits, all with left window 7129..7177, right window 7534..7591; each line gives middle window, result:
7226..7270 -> -0.13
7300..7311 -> -0.20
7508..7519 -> -0.06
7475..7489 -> -0.09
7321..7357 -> -0.20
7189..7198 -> -0.12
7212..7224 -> -0.06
